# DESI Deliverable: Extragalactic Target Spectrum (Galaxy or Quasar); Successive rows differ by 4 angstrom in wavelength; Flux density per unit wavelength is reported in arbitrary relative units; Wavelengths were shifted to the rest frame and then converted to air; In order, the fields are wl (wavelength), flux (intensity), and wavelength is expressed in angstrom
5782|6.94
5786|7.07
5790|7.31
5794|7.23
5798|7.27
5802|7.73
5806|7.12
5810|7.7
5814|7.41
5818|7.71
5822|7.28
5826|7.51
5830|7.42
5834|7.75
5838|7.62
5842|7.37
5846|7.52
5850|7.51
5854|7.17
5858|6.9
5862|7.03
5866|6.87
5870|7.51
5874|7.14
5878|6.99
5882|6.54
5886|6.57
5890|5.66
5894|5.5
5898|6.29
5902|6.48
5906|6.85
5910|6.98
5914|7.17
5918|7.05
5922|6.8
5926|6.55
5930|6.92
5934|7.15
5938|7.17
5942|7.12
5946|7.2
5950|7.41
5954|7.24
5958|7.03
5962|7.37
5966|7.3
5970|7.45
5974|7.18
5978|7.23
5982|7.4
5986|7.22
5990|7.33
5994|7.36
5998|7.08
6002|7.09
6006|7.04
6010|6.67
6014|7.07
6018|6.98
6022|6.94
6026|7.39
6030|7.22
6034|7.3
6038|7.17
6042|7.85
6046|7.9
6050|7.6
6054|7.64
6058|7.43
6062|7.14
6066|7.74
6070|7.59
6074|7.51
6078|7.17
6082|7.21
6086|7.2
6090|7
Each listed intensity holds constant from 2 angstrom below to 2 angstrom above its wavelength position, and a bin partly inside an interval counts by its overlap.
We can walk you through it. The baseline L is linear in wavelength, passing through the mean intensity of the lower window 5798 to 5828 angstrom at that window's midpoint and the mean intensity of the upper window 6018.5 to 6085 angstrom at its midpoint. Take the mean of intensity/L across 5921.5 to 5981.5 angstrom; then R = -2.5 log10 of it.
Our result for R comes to 0.04 mag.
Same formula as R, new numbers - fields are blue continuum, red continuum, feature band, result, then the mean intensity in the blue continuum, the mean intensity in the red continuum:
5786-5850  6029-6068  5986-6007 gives 0.04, 7.45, 7.51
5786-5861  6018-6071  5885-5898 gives 0.24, 7.4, 7.43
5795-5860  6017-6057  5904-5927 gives 0.08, 7.43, 7.41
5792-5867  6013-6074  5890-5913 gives 0.16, 7.38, 7.41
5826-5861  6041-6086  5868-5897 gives 0.14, 7.4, 7.5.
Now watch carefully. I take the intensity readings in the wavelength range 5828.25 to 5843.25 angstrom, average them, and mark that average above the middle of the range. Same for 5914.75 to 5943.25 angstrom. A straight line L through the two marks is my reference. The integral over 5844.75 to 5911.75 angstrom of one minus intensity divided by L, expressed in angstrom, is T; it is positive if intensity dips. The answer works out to 4.6 angstrom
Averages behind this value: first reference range 7.55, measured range 6.79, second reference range 6.97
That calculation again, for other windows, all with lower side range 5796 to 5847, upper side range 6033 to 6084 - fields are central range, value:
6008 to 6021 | 1.0 angstrom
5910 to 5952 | 2.5 angstrom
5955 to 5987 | 0.9 angstrom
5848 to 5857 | 0.2 angstrom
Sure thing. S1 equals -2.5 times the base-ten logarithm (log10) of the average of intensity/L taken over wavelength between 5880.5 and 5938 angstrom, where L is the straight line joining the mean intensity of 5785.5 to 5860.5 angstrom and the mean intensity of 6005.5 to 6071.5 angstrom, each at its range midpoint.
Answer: 0.12 mag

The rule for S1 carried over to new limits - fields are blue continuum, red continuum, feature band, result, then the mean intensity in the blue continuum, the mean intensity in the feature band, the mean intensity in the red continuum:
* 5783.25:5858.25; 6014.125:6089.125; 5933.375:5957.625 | 0.03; 7.41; 7.21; 7.37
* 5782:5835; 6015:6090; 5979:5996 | 0.01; 7.4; 7.32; 7.37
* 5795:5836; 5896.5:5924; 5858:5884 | 0.01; 7.48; 7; 6.81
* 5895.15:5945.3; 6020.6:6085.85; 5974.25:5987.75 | -0.02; 6.86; 7.27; 7.42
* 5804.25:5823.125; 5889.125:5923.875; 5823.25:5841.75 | -0.04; 7.46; 7.54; 6.56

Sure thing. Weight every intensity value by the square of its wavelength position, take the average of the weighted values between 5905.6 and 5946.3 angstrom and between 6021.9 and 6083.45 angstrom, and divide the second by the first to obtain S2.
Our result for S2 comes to 1.11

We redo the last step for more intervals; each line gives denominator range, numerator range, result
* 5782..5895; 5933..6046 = 1.06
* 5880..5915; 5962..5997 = 1.17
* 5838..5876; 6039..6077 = 1.12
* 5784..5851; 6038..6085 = 1.09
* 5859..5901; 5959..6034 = 1.13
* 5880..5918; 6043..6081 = 1.23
